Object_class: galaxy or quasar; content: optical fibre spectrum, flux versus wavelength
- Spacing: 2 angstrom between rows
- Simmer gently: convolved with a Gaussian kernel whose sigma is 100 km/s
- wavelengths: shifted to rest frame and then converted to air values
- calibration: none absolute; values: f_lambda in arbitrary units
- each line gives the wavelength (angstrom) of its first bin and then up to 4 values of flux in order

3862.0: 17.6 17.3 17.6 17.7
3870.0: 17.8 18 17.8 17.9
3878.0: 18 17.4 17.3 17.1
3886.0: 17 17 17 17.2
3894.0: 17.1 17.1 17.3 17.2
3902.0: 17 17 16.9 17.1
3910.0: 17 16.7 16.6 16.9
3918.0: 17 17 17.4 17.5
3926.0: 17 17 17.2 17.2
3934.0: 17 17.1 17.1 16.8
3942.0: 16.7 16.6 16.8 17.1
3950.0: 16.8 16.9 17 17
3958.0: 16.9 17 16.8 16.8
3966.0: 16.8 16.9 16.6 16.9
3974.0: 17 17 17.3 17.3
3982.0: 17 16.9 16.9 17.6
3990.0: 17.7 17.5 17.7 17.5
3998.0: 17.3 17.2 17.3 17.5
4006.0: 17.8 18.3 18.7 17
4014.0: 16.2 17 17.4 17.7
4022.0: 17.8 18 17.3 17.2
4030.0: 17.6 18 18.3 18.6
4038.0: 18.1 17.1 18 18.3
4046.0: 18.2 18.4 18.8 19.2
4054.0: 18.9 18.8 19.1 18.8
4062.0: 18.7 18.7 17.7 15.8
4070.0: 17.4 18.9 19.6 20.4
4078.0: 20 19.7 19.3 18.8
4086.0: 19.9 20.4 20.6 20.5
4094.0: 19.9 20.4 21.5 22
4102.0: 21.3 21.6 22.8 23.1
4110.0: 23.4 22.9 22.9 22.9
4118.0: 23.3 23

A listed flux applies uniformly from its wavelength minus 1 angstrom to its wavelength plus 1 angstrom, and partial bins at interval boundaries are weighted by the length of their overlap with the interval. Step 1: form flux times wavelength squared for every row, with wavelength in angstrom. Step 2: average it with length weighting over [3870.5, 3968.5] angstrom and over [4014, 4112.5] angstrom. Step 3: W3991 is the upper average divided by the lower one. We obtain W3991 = 1.2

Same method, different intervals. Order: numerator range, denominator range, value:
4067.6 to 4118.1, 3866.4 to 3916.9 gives 1.33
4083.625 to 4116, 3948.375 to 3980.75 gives 1.36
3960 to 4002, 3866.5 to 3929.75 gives 1.04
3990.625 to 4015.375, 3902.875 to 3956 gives 1.07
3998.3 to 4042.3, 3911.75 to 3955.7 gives 1.08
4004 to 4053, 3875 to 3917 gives 1.12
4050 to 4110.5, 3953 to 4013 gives 1.21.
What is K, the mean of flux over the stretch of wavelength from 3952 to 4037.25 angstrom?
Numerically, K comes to 17.3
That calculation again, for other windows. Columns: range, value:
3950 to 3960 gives 16.9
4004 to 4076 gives 18.1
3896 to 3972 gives 17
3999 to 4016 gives 17.5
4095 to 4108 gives 21.7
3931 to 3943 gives 17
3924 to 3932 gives 17.1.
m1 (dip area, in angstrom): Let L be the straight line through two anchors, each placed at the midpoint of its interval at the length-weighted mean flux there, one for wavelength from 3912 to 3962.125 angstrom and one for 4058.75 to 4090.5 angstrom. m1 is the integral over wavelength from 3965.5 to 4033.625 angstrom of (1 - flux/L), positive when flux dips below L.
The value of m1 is 2.1 angstrom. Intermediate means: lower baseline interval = 17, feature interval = 17.4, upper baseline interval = 19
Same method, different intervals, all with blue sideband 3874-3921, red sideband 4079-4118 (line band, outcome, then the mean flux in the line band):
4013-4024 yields 1.3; 17.3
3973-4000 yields 2.4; 17.3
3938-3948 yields 0.7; 16.8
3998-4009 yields 1.0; 17.6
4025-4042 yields 1.9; 17.8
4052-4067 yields 1.3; 18.7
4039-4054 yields 1.4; 18.3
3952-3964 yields 1.0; 16.9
